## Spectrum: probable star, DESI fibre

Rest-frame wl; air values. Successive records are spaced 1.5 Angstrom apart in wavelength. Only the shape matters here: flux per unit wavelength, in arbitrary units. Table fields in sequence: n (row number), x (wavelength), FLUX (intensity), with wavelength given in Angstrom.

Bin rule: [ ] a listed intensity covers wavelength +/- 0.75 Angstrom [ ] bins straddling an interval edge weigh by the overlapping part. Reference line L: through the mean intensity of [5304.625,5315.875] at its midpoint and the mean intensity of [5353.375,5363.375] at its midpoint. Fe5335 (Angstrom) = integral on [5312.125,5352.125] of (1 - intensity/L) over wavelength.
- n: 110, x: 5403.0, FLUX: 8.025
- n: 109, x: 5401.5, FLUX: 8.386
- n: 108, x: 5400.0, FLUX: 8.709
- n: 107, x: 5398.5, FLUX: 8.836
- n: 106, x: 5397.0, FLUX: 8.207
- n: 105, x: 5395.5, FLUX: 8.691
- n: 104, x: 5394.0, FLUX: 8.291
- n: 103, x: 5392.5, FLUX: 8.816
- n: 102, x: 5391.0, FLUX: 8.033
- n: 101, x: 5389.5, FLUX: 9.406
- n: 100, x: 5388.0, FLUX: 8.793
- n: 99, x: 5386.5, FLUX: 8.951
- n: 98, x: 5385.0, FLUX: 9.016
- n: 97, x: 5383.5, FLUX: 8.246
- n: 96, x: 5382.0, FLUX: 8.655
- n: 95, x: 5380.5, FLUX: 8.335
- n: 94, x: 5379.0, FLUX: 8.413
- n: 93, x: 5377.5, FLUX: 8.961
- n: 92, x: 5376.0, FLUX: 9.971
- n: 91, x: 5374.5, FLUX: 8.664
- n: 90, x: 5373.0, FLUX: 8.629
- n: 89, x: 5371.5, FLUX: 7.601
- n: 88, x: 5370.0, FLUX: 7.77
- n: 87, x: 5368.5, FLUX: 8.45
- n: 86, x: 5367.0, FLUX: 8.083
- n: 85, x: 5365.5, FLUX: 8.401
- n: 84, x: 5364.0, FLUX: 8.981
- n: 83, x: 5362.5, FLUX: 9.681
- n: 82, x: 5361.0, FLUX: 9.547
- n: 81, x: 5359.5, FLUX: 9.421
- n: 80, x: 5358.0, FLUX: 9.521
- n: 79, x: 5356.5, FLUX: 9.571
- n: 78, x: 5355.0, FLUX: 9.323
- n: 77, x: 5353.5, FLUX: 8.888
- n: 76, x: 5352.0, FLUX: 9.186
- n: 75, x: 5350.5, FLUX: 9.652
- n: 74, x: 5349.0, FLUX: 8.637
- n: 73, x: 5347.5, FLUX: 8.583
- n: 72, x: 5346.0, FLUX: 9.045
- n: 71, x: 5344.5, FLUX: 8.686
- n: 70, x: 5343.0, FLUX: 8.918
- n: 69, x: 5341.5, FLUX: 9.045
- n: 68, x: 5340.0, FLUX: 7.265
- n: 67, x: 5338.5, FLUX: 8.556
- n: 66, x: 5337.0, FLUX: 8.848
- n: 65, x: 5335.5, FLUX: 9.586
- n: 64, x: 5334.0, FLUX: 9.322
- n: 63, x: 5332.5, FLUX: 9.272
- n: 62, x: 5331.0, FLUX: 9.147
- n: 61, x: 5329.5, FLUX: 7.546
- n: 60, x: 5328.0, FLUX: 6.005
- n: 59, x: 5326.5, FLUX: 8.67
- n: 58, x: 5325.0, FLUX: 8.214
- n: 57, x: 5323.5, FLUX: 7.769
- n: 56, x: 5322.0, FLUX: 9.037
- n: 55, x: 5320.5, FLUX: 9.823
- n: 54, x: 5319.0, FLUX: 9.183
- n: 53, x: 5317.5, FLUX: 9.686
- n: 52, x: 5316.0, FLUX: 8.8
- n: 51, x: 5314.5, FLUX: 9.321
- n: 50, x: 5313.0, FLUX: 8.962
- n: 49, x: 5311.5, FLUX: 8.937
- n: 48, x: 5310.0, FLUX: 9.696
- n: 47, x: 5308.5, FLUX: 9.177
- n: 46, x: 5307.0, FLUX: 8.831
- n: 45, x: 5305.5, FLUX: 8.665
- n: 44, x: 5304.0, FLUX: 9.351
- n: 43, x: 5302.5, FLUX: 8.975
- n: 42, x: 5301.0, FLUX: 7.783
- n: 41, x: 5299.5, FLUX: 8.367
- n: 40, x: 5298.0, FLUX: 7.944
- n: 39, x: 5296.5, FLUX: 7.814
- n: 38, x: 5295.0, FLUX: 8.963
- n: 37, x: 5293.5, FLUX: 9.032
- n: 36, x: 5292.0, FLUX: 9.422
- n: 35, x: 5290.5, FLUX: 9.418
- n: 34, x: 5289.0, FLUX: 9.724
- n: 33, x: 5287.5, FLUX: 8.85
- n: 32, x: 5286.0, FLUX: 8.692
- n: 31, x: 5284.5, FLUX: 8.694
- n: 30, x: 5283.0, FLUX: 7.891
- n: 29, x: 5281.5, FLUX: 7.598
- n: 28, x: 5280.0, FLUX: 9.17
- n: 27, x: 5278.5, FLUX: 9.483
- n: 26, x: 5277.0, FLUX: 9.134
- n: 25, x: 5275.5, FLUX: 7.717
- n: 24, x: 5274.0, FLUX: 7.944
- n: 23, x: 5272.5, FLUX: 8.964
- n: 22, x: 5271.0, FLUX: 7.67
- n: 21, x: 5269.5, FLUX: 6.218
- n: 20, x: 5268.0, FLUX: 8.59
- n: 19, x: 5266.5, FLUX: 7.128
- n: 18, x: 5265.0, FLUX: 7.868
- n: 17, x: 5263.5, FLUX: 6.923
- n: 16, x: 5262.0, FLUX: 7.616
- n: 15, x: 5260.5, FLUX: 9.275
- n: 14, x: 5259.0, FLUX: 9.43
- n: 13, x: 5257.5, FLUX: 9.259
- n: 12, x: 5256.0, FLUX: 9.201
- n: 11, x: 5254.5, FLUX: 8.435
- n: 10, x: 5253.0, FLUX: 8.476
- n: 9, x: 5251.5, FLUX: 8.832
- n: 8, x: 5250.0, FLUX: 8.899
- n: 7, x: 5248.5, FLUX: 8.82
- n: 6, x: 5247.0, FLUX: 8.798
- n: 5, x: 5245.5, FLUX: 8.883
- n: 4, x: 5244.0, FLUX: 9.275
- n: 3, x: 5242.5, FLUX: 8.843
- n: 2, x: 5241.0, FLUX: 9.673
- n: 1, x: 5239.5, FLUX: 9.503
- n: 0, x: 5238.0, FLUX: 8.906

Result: 2.1 Angstrom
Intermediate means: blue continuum 9.07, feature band 8.76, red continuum 9.45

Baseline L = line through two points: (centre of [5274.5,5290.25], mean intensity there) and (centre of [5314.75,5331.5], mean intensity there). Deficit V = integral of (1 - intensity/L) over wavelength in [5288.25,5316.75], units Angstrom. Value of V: -0.9 Angstrom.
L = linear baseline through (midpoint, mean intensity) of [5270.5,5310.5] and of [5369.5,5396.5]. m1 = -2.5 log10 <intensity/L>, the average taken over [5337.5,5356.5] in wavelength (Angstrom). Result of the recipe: -0.02 mag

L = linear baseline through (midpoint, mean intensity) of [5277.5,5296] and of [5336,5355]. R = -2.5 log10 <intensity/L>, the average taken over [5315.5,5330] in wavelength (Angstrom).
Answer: 0.05 mag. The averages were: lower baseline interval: 8.9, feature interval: 8.48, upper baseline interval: 8.81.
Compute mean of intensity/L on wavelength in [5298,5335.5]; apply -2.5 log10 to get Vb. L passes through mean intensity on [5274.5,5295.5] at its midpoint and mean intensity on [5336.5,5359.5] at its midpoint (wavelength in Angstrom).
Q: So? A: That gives 0.013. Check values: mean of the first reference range 8.83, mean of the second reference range 8.93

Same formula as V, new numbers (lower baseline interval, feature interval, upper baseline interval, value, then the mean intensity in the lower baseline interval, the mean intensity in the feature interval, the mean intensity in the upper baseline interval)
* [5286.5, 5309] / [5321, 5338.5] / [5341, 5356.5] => 0.8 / 8.82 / 8.51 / 9.02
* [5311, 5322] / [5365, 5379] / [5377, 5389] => 0.4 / 9.24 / 8.5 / 8.68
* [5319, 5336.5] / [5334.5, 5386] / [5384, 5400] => -1.0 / 8.61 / 8.83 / 8.7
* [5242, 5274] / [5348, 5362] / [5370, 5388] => -1.1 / 8.43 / 9.3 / 8.64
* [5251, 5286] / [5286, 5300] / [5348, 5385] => -0.6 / 8.33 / 8.84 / 8.86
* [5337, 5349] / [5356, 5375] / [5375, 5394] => -0.2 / 8.61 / 8.79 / 8.78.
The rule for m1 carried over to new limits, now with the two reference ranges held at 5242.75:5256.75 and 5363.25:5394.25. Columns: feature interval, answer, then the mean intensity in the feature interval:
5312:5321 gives -0.07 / 9.27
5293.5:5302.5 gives 0.06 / 8.31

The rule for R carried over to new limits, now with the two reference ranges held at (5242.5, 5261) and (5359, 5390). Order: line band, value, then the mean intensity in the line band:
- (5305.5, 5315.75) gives -0.029 mag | 9.1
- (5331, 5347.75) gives -0.005 mag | 8.85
